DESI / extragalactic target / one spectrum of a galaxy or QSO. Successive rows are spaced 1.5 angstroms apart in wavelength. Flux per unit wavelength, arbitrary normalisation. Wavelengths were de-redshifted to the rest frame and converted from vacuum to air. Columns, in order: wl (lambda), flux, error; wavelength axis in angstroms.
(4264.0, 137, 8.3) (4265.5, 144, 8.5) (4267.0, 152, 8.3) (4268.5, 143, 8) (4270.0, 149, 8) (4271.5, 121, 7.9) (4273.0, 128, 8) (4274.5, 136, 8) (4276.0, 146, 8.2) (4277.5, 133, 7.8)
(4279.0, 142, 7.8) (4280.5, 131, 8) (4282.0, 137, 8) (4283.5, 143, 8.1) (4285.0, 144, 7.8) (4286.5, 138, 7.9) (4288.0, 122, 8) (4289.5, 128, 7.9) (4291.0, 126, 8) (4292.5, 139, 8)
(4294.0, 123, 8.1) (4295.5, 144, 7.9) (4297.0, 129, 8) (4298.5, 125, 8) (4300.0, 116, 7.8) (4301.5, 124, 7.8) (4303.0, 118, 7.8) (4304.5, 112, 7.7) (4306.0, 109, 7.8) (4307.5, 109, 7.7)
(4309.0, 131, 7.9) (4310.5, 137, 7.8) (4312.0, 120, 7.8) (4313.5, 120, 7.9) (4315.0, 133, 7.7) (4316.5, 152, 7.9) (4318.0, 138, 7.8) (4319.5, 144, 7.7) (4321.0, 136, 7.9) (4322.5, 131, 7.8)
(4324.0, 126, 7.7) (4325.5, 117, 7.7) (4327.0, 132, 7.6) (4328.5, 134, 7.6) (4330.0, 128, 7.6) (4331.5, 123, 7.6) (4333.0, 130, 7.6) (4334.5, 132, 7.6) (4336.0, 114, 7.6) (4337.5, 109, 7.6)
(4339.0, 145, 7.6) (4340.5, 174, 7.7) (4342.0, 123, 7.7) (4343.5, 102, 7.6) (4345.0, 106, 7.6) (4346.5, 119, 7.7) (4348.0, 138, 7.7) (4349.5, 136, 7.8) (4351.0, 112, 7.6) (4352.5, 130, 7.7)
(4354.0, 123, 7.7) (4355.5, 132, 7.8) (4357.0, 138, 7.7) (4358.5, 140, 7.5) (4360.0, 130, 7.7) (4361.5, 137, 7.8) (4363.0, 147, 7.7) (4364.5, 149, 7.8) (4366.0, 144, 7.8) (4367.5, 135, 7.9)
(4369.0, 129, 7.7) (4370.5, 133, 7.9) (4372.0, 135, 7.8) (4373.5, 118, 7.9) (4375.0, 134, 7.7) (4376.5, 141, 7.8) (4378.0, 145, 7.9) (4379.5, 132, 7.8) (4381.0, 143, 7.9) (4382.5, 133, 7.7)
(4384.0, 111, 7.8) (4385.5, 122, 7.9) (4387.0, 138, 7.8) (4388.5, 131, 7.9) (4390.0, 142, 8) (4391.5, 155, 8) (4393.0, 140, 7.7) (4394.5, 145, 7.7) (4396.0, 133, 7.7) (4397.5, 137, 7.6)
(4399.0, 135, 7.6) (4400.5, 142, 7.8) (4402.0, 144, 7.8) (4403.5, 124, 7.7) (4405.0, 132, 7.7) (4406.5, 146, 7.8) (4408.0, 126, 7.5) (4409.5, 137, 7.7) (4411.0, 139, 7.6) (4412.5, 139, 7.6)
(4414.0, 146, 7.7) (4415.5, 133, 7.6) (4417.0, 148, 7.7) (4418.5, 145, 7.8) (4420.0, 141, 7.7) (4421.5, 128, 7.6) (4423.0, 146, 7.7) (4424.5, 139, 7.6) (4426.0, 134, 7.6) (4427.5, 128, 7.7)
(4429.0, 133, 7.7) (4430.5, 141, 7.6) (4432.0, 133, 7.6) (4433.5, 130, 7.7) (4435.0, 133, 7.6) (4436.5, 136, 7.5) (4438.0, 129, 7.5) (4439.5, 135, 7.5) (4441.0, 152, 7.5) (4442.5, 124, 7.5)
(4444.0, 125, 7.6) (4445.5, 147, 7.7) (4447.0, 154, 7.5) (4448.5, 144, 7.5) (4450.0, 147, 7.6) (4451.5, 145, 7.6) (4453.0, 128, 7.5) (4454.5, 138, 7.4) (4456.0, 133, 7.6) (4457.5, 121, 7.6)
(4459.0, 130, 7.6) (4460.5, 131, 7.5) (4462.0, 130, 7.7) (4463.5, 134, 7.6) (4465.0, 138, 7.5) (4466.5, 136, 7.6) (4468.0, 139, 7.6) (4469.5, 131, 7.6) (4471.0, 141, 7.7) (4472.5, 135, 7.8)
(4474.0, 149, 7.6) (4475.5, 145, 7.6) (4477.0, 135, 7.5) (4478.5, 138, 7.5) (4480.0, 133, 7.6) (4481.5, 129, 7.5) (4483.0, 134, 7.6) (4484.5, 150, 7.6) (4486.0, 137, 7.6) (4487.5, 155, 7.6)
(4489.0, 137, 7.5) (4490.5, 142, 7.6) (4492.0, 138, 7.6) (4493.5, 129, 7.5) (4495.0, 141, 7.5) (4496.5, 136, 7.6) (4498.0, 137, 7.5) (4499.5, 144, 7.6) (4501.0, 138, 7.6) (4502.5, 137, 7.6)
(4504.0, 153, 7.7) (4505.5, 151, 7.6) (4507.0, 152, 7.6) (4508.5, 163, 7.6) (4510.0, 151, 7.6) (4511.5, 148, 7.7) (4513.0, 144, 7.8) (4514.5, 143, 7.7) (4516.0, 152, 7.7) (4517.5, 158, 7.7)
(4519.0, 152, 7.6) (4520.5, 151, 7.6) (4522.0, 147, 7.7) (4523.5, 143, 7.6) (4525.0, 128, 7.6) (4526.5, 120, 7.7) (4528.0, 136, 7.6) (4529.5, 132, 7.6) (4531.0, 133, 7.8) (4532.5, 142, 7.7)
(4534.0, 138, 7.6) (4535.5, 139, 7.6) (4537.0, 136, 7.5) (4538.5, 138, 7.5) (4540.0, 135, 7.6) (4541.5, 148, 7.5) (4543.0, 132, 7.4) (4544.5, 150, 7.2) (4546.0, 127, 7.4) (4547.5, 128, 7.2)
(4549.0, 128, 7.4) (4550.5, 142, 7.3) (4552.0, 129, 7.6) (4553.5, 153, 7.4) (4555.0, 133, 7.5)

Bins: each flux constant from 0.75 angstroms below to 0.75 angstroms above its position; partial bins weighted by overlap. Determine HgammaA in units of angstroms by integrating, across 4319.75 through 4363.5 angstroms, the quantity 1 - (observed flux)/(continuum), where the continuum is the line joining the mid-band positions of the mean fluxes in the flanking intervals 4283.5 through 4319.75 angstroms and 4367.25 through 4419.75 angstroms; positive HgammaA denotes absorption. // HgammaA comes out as 0.9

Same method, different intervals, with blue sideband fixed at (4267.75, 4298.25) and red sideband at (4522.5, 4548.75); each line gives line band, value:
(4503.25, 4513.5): -1.2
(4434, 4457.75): -0.3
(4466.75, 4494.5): -0.7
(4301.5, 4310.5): 1.1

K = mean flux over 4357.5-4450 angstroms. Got 137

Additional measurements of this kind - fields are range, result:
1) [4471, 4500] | 139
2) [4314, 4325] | 136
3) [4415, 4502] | 137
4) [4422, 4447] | 136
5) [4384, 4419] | 138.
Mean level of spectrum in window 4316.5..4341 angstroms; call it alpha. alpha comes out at 132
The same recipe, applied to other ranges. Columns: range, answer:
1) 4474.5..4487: 138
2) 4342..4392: 132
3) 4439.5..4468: 137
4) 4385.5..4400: 139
